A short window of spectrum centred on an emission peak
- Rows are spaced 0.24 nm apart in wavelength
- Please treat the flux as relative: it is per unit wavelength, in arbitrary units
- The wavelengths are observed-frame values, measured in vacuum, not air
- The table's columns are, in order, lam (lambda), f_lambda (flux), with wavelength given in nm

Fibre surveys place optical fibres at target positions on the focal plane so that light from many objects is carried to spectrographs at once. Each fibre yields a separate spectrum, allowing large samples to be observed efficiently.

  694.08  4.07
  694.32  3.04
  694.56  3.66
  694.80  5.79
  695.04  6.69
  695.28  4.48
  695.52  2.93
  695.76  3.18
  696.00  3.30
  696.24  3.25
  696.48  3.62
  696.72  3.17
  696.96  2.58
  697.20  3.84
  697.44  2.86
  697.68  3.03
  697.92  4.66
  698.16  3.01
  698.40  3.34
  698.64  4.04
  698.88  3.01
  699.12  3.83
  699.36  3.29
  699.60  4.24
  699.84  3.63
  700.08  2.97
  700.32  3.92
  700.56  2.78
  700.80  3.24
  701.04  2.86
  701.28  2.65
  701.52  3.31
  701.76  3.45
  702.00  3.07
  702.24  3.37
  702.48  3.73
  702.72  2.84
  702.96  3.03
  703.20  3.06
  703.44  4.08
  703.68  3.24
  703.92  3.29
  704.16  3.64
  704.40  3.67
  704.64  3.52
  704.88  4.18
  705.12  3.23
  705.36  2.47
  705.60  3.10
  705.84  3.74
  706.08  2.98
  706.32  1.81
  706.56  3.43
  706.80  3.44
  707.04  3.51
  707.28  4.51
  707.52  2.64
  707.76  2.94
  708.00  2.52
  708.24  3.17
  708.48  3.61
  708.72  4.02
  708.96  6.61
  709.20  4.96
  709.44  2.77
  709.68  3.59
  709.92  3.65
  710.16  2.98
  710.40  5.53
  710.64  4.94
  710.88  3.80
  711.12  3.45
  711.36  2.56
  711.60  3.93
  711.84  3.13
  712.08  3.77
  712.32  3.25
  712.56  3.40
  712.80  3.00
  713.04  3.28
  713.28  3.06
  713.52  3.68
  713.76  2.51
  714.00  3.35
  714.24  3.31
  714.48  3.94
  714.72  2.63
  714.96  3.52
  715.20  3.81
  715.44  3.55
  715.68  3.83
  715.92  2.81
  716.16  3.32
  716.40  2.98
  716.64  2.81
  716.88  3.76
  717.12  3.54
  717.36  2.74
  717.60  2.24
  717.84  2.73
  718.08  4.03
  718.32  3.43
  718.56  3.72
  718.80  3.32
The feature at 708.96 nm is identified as [S II] 6716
